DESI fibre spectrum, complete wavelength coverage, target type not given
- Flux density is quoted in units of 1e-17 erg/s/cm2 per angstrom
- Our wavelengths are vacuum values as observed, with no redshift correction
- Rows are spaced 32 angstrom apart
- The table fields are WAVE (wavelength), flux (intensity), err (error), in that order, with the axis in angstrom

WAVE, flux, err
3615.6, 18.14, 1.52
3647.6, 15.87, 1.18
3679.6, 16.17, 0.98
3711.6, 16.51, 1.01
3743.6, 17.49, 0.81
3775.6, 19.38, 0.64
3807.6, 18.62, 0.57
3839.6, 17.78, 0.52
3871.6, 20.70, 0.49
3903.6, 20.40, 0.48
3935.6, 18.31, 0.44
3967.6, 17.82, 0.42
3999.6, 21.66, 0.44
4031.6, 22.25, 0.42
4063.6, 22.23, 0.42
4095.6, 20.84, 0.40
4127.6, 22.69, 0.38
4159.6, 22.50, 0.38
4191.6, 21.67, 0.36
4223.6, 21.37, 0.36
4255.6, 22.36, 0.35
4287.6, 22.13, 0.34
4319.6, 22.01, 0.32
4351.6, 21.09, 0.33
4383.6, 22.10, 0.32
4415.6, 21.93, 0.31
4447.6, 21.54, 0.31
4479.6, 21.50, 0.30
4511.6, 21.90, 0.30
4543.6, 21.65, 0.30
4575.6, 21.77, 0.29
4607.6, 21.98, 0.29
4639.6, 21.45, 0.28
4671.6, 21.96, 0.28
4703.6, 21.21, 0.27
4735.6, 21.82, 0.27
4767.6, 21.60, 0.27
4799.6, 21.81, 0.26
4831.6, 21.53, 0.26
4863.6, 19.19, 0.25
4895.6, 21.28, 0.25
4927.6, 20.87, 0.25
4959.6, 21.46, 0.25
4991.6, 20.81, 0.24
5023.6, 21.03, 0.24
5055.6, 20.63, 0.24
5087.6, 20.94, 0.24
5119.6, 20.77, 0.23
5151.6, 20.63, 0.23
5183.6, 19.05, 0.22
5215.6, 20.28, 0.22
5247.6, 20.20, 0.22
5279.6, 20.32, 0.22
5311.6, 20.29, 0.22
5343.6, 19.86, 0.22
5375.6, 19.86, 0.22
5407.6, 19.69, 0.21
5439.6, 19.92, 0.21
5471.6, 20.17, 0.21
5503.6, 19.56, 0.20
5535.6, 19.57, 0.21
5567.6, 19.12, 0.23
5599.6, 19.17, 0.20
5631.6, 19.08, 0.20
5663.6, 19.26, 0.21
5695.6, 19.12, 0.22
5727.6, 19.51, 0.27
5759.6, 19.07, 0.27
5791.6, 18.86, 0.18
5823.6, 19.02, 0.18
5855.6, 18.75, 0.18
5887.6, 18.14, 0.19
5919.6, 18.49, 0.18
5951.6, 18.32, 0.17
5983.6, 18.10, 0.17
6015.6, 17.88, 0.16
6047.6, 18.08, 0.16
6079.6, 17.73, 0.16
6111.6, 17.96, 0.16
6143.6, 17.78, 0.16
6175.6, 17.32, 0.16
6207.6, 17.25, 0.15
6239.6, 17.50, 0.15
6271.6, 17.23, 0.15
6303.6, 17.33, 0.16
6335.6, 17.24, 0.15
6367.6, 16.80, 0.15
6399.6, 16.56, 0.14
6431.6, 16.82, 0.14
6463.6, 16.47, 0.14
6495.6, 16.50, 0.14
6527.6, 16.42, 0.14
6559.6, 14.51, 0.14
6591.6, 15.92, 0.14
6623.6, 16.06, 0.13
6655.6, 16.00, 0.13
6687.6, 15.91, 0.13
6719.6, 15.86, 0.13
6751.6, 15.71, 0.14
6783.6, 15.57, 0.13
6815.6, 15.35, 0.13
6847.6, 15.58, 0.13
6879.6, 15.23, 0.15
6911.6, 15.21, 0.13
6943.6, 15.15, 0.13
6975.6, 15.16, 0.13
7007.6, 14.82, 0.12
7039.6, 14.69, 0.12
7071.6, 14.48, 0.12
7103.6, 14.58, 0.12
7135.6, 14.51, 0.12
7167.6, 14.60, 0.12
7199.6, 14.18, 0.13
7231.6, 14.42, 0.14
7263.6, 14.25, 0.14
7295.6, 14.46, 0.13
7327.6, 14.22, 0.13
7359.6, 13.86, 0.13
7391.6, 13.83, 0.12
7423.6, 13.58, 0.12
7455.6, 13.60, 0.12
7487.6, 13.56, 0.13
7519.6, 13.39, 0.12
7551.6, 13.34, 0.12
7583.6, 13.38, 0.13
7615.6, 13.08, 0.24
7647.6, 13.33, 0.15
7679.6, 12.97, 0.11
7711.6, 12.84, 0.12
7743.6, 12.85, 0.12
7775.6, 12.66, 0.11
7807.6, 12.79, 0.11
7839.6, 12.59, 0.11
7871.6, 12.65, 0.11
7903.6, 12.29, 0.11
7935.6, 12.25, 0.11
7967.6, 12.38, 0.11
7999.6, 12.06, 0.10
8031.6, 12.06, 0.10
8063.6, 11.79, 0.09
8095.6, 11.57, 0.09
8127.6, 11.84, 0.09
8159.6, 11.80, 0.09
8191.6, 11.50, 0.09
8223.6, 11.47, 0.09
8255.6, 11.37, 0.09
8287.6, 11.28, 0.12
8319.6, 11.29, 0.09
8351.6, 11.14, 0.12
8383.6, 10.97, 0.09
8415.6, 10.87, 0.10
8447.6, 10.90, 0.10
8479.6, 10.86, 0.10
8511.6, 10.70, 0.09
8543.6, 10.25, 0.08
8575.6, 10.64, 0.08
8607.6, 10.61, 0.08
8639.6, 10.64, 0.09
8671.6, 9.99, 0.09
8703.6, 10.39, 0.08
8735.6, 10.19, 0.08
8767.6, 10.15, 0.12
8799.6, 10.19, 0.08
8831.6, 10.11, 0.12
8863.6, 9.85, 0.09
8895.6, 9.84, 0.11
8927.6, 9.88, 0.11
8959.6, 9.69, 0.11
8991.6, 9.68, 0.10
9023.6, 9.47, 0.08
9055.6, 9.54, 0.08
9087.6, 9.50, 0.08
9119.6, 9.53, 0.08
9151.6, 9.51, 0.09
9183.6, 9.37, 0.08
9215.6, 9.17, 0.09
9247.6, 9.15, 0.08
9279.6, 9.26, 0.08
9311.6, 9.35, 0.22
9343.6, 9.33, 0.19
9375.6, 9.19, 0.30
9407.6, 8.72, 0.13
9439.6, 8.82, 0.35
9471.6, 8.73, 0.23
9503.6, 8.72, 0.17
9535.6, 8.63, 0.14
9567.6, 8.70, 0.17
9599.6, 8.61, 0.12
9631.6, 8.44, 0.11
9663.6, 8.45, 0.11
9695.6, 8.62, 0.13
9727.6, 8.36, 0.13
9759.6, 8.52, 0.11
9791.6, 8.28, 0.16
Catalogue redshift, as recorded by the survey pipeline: 0.000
